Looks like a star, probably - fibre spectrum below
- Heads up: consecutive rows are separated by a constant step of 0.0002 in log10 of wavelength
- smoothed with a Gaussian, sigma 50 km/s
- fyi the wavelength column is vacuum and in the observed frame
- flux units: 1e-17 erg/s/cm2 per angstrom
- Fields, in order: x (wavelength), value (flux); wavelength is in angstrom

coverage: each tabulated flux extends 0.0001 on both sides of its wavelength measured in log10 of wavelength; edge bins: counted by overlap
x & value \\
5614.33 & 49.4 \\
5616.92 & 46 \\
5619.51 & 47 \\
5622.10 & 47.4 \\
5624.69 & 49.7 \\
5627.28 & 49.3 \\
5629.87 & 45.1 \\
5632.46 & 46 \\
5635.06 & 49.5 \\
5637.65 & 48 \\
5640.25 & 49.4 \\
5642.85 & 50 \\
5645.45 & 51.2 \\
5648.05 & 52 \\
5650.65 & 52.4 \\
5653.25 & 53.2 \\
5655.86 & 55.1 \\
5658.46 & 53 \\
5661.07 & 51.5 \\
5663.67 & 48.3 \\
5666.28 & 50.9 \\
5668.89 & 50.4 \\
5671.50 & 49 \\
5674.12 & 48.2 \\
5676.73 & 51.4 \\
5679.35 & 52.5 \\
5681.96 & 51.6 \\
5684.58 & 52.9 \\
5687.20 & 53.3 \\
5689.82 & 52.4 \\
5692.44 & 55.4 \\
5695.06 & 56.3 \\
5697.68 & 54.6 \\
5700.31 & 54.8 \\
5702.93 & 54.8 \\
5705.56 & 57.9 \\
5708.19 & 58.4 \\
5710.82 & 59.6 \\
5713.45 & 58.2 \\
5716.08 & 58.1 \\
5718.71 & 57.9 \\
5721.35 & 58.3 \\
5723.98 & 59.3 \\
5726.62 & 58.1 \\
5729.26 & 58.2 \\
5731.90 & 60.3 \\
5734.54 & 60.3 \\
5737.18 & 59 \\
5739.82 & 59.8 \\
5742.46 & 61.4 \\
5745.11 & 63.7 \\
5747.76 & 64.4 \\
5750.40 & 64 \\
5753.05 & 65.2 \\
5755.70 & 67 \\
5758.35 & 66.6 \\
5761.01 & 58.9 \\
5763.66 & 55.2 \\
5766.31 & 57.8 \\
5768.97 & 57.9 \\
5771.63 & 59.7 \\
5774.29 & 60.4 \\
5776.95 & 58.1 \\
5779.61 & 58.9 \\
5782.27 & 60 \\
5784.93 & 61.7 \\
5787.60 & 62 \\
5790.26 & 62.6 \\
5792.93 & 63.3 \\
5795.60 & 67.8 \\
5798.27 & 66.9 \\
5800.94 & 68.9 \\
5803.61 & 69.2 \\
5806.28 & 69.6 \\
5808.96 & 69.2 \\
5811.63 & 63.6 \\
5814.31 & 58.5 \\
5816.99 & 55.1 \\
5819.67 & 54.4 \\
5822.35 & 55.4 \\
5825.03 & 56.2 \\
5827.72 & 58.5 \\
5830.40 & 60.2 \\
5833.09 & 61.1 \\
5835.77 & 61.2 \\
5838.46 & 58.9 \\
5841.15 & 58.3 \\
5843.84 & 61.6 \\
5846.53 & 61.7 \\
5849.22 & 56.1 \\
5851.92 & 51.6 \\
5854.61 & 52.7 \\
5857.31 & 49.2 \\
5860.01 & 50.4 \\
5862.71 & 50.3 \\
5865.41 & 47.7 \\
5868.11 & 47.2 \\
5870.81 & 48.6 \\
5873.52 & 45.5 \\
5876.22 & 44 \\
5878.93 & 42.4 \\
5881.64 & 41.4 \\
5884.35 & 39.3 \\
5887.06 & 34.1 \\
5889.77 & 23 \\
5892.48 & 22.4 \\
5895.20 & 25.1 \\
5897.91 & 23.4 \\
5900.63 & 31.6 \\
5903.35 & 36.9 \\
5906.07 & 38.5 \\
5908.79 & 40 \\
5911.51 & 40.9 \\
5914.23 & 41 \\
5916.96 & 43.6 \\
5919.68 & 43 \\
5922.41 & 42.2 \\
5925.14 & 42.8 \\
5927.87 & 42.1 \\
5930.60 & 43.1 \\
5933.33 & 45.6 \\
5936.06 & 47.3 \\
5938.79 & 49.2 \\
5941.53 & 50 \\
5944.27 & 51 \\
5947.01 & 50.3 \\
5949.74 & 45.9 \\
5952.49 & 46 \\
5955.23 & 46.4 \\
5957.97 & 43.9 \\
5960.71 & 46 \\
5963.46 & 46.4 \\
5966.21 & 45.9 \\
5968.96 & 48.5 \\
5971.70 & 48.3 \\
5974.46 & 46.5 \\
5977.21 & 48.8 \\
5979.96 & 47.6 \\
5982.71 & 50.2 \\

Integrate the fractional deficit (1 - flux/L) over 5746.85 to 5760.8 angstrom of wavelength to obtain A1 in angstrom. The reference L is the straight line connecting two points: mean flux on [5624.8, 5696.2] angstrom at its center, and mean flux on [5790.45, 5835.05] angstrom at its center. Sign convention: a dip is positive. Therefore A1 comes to -1.7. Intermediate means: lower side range 51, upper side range 62.3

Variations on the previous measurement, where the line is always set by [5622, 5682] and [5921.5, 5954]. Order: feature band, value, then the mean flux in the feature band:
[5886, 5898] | 5.46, 25.6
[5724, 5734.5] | -2.11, 59.1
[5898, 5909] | 2.80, 34.9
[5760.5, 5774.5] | -2.72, 58.1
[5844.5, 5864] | -2.44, 53.4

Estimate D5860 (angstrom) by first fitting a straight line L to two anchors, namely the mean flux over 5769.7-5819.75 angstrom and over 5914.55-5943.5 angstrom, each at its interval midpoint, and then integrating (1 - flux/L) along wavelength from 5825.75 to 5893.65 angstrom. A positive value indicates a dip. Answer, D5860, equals 6.63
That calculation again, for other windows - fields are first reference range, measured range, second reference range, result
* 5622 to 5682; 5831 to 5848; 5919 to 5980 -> -4.5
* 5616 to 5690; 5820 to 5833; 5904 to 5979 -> -2.9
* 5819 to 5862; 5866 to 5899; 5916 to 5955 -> 9.8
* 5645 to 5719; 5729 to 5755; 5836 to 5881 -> -4.4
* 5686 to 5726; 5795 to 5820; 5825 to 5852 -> -2.6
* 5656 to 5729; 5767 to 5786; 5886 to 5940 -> -4.5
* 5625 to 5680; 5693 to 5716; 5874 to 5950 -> -4.1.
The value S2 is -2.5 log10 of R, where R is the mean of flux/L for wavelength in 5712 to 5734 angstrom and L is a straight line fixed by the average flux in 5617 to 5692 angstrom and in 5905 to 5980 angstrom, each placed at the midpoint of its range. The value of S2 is -0.19 mag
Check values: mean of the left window 50.4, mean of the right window 45.4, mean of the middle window 58.6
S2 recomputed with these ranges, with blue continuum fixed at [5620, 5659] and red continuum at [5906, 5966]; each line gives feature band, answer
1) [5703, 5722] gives -0.191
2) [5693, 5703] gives -0.130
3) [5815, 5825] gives -0.180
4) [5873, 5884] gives 0.077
